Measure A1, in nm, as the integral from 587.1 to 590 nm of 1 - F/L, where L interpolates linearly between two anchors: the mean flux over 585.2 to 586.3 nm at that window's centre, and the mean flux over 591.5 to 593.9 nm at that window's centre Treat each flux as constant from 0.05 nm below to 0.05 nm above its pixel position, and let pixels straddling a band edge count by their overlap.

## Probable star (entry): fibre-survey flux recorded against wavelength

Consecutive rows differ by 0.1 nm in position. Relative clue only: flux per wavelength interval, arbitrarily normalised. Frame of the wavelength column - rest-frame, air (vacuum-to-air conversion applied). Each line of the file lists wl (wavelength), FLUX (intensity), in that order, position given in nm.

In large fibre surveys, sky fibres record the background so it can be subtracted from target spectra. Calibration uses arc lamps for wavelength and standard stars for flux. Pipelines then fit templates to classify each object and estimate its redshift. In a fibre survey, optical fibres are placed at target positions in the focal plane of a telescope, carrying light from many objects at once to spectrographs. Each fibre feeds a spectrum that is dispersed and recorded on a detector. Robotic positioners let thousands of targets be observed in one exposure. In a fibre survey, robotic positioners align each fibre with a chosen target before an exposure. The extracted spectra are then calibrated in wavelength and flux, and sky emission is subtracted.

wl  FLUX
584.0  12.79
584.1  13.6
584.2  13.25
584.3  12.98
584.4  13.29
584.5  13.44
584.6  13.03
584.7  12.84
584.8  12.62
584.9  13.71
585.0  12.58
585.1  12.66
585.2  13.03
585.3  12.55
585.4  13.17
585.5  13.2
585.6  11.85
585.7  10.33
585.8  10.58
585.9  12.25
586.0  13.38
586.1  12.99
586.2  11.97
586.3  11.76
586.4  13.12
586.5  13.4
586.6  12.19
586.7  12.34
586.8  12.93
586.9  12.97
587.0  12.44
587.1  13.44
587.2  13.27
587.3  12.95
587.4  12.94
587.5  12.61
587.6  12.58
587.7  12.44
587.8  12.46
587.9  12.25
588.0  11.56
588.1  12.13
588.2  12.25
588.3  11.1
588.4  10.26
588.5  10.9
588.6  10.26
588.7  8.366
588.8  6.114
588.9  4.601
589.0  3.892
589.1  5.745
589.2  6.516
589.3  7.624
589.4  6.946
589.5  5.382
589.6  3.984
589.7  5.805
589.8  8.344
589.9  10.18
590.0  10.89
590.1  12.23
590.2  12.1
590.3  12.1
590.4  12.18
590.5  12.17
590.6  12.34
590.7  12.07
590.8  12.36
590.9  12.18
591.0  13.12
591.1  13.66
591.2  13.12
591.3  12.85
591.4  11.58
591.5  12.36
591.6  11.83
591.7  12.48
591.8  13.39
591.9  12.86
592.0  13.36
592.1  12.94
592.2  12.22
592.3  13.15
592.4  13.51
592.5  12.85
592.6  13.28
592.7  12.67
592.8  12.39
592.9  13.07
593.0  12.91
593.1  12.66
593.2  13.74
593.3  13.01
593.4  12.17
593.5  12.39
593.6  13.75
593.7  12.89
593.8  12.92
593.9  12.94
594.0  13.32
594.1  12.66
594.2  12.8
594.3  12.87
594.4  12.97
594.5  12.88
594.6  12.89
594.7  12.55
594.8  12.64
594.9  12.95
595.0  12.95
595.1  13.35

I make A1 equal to 0.69 nm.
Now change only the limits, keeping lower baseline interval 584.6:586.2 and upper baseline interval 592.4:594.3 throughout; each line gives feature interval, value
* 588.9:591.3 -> 0.57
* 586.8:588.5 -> 0.04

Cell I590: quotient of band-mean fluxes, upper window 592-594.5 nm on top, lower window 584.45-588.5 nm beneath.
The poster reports 1.04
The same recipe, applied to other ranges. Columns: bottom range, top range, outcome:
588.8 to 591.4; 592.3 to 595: 1.34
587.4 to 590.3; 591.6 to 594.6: 1.38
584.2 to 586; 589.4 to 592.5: 0.91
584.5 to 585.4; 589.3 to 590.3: 0.66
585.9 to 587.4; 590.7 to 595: 1.00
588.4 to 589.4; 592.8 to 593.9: 1.78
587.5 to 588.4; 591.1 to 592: 1.05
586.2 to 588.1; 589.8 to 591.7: 0.96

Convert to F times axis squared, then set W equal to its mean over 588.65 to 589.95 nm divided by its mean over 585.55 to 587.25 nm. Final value 0.52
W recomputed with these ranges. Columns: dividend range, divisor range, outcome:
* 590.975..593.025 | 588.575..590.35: 1.66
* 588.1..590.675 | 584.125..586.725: 0.72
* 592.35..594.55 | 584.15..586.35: 1.05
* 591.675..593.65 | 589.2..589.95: 1.90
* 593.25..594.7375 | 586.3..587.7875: 1.03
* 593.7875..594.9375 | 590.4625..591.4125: 1.03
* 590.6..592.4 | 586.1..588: 1.02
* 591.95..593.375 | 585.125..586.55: 1.07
